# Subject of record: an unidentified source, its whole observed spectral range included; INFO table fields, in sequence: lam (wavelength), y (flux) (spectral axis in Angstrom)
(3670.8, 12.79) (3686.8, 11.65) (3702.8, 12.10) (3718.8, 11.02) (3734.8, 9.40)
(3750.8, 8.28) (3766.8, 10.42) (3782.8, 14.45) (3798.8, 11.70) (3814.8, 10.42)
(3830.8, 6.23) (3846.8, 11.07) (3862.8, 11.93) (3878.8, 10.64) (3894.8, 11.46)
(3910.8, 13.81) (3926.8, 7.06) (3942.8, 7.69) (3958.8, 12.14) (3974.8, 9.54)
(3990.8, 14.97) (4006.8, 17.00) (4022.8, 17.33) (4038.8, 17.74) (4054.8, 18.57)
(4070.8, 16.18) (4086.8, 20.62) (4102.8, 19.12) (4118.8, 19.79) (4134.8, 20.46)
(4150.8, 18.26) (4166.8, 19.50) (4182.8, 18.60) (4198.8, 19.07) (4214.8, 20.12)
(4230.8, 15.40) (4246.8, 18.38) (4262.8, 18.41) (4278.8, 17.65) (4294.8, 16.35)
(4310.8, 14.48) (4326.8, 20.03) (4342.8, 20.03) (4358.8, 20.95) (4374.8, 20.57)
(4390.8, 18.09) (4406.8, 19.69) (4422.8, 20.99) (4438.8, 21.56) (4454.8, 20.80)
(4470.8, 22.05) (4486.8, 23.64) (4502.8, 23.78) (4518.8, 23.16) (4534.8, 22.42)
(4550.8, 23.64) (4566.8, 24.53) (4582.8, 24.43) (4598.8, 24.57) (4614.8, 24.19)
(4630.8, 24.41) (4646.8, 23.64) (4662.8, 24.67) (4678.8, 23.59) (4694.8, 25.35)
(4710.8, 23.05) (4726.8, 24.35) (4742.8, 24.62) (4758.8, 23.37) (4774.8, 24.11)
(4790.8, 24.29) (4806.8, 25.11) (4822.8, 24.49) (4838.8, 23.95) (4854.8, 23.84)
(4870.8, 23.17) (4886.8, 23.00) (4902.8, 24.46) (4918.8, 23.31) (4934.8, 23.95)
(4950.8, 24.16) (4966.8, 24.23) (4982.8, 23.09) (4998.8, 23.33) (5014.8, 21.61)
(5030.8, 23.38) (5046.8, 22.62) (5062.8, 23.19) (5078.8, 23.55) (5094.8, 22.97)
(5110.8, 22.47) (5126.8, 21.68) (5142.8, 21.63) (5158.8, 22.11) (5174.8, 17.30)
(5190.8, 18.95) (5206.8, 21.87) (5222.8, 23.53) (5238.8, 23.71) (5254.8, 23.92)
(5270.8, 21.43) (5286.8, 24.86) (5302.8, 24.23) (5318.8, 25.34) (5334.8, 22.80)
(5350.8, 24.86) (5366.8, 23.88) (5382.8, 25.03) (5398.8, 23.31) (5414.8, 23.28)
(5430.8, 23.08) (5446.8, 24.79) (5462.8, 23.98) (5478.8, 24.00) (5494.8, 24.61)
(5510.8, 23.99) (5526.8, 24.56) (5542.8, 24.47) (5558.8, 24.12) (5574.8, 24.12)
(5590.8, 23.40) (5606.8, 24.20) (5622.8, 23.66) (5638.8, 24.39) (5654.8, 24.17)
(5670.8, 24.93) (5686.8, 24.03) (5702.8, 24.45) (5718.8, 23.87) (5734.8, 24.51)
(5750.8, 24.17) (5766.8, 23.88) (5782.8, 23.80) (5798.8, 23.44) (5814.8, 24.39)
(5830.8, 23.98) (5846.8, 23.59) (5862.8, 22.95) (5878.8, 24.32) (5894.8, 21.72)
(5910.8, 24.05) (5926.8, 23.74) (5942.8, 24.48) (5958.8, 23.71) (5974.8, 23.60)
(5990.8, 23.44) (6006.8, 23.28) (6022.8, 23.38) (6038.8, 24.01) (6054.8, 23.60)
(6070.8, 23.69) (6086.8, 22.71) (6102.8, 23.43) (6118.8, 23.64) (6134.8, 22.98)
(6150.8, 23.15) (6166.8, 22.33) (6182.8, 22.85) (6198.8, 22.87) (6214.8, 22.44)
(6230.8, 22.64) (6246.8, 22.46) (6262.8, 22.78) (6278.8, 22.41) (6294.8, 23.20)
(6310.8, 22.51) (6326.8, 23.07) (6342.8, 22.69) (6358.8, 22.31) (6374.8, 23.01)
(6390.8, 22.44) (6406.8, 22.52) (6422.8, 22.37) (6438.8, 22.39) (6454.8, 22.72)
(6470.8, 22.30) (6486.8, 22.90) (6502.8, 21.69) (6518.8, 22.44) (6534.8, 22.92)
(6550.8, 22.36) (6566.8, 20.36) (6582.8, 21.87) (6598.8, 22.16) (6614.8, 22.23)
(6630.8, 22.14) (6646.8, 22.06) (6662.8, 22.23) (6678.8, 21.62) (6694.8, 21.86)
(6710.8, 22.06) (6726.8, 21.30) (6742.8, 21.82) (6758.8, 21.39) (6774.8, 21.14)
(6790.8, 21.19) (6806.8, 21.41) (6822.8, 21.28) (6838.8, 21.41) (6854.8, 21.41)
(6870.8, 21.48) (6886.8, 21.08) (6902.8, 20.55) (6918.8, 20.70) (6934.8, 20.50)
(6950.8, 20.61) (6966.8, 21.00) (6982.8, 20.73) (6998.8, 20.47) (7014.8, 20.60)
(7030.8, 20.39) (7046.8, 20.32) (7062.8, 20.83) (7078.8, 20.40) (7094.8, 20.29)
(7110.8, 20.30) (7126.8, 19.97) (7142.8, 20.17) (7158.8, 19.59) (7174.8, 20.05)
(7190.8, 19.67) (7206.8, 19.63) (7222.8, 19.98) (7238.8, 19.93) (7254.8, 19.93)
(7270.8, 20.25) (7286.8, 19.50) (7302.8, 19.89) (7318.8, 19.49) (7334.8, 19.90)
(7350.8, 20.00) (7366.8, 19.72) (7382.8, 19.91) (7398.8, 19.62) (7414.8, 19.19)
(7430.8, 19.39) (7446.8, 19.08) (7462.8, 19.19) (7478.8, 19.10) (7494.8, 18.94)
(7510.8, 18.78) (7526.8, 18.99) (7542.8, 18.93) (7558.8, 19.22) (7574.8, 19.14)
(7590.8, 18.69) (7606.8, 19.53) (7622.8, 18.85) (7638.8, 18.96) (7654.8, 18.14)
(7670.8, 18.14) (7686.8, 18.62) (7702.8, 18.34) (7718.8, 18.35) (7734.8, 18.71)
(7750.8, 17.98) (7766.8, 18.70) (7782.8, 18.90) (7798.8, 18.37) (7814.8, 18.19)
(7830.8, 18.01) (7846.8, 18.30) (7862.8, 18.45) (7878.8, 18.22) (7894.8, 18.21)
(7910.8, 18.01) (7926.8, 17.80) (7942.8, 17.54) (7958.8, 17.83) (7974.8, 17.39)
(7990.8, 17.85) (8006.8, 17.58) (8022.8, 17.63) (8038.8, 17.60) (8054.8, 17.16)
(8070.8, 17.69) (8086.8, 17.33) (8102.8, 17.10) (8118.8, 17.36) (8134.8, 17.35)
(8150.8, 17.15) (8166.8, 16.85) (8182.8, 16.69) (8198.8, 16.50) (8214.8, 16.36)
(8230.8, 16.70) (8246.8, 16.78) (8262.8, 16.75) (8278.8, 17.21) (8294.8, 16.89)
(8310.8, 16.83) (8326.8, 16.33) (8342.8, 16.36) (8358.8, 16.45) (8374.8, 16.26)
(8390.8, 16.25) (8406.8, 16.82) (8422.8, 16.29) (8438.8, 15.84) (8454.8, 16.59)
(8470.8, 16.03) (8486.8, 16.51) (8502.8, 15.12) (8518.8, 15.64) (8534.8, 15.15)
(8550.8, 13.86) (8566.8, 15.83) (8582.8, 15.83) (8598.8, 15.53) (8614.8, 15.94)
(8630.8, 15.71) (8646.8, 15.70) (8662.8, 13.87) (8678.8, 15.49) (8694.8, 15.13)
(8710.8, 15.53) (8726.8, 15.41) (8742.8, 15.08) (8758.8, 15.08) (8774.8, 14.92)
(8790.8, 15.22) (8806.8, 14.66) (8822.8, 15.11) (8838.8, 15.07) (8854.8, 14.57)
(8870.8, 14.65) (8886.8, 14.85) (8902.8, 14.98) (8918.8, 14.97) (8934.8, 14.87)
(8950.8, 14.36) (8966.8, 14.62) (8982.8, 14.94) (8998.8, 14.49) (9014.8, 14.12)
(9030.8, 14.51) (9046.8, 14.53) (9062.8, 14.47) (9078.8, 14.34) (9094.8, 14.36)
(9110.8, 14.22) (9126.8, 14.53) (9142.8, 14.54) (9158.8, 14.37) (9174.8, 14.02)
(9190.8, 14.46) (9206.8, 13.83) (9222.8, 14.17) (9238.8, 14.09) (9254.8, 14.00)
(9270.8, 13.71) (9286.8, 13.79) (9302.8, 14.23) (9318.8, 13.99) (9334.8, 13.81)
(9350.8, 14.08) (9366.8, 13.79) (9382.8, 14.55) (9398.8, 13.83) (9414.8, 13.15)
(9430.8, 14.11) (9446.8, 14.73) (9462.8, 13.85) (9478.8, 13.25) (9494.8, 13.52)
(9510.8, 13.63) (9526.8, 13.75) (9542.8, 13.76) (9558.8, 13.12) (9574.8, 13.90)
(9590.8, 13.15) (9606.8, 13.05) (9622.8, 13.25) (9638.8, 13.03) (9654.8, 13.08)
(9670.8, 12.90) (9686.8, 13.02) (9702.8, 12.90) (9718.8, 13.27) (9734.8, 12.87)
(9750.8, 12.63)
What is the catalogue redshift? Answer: 0.000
